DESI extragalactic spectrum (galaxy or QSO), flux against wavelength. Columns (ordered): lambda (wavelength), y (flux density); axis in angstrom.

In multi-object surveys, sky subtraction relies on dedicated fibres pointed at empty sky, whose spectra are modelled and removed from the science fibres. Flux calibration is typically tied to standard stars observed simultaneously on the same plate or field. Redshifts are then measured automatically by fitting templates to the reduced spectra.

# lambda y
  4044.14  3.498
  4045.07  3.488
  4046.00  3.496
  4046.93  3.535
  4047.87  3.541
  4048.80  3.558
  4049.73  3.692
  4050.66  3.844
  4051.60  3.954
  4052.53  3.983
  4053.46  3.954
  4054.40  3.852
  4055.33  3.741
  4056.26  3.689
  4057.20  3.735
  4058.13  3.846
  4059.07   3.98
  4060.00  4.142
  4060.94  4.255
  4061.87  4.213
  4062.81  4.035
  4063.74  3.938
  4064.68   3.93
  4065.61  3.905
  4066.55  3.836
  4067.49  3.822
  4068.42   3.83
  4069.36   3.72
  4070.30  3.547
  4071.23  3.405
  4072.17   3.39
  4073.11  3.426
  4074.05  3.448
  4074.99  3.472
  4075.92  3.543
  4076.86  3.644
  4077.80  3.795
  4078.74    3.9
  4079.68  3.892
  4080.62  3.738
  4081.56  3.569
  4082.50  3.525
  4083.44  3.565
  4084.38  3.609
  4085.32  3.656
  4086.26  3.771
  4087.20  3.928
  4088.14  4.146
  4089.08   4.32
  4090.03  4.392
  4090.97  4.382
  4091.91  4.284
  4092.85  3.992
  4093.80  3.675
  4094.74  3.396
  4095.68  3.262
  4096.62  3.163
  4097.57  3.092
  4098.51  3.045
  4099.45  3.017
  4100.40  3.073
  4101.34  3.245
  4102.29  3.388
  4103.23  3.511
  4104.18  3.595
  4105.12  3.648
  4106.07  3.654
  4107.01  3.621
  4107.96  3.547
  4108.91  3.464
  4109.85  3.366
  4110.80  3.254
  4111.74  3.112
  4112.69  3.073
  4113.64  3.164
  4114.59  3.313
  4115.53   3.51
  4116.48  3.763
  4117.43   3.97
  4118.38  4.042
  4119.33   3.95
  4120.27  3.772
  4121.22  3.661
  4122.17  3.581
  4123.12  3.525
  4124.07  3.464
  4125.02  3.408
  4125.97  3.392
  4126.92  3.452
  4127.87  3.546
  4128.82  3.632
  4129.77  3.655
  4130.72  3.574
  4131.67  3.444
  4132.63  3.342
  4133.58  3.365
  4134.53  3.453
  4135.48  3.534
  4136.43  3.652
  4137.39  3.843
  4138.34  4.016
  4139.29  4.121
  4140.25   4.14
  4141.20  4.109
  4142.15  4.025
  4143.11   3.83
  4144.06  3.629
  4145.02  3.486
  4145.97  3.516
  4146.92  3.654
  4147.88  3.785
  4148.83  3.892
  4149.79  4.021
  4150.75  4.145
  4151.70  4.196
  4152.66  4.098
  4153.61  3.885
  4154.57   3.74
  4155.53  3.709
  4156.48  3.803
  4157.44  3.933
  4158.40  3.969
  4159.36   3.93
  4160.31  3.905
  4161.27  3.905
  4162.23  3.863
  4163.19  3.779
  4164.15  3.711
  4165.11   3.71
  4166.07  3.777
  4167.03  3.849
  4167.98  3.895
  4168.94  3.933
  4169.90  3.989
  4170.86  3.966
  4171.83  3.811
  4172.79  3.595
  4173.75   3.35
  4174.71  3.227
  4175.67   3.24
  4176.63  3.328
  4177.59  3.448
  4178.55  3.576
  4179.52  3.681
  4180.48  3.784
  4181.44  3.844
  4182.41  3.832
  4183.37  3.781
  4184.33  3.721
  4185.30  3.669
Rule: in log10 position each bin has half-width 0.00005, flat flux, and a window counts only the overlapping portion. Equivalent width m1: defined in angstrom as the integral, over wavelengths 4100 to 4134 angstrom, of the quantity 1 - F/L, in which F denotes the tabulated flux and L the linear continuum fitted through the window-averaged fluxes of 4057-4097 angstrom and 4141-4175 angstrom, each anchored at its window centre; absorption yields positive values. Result 2.7 angstrom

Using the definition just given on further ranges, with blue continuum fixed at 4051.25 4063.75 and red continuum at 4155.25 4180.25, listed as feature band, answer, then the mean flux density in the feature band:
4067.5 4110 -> 3.0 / 3.62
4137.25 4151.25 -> -0.4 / 3.88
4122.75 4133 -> 0.8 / 3.49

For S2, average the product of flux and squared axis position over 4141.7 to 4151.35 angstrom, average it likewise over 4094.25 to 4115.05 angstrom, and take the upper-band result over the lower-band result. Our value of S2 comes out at 1.17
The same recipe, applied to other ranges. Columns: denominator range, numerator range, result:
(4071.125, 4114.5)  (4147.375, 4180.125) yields 1.10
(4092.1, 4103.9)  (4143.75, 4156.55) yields 1.17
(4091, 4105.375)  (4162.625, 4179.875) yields 1.10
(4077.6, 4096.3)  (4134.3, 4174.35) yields 1.03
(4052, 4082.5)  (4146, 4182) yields 1.05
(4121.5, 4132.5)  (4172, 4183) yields 1.04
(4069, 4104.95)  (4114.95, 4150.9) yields 1.05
